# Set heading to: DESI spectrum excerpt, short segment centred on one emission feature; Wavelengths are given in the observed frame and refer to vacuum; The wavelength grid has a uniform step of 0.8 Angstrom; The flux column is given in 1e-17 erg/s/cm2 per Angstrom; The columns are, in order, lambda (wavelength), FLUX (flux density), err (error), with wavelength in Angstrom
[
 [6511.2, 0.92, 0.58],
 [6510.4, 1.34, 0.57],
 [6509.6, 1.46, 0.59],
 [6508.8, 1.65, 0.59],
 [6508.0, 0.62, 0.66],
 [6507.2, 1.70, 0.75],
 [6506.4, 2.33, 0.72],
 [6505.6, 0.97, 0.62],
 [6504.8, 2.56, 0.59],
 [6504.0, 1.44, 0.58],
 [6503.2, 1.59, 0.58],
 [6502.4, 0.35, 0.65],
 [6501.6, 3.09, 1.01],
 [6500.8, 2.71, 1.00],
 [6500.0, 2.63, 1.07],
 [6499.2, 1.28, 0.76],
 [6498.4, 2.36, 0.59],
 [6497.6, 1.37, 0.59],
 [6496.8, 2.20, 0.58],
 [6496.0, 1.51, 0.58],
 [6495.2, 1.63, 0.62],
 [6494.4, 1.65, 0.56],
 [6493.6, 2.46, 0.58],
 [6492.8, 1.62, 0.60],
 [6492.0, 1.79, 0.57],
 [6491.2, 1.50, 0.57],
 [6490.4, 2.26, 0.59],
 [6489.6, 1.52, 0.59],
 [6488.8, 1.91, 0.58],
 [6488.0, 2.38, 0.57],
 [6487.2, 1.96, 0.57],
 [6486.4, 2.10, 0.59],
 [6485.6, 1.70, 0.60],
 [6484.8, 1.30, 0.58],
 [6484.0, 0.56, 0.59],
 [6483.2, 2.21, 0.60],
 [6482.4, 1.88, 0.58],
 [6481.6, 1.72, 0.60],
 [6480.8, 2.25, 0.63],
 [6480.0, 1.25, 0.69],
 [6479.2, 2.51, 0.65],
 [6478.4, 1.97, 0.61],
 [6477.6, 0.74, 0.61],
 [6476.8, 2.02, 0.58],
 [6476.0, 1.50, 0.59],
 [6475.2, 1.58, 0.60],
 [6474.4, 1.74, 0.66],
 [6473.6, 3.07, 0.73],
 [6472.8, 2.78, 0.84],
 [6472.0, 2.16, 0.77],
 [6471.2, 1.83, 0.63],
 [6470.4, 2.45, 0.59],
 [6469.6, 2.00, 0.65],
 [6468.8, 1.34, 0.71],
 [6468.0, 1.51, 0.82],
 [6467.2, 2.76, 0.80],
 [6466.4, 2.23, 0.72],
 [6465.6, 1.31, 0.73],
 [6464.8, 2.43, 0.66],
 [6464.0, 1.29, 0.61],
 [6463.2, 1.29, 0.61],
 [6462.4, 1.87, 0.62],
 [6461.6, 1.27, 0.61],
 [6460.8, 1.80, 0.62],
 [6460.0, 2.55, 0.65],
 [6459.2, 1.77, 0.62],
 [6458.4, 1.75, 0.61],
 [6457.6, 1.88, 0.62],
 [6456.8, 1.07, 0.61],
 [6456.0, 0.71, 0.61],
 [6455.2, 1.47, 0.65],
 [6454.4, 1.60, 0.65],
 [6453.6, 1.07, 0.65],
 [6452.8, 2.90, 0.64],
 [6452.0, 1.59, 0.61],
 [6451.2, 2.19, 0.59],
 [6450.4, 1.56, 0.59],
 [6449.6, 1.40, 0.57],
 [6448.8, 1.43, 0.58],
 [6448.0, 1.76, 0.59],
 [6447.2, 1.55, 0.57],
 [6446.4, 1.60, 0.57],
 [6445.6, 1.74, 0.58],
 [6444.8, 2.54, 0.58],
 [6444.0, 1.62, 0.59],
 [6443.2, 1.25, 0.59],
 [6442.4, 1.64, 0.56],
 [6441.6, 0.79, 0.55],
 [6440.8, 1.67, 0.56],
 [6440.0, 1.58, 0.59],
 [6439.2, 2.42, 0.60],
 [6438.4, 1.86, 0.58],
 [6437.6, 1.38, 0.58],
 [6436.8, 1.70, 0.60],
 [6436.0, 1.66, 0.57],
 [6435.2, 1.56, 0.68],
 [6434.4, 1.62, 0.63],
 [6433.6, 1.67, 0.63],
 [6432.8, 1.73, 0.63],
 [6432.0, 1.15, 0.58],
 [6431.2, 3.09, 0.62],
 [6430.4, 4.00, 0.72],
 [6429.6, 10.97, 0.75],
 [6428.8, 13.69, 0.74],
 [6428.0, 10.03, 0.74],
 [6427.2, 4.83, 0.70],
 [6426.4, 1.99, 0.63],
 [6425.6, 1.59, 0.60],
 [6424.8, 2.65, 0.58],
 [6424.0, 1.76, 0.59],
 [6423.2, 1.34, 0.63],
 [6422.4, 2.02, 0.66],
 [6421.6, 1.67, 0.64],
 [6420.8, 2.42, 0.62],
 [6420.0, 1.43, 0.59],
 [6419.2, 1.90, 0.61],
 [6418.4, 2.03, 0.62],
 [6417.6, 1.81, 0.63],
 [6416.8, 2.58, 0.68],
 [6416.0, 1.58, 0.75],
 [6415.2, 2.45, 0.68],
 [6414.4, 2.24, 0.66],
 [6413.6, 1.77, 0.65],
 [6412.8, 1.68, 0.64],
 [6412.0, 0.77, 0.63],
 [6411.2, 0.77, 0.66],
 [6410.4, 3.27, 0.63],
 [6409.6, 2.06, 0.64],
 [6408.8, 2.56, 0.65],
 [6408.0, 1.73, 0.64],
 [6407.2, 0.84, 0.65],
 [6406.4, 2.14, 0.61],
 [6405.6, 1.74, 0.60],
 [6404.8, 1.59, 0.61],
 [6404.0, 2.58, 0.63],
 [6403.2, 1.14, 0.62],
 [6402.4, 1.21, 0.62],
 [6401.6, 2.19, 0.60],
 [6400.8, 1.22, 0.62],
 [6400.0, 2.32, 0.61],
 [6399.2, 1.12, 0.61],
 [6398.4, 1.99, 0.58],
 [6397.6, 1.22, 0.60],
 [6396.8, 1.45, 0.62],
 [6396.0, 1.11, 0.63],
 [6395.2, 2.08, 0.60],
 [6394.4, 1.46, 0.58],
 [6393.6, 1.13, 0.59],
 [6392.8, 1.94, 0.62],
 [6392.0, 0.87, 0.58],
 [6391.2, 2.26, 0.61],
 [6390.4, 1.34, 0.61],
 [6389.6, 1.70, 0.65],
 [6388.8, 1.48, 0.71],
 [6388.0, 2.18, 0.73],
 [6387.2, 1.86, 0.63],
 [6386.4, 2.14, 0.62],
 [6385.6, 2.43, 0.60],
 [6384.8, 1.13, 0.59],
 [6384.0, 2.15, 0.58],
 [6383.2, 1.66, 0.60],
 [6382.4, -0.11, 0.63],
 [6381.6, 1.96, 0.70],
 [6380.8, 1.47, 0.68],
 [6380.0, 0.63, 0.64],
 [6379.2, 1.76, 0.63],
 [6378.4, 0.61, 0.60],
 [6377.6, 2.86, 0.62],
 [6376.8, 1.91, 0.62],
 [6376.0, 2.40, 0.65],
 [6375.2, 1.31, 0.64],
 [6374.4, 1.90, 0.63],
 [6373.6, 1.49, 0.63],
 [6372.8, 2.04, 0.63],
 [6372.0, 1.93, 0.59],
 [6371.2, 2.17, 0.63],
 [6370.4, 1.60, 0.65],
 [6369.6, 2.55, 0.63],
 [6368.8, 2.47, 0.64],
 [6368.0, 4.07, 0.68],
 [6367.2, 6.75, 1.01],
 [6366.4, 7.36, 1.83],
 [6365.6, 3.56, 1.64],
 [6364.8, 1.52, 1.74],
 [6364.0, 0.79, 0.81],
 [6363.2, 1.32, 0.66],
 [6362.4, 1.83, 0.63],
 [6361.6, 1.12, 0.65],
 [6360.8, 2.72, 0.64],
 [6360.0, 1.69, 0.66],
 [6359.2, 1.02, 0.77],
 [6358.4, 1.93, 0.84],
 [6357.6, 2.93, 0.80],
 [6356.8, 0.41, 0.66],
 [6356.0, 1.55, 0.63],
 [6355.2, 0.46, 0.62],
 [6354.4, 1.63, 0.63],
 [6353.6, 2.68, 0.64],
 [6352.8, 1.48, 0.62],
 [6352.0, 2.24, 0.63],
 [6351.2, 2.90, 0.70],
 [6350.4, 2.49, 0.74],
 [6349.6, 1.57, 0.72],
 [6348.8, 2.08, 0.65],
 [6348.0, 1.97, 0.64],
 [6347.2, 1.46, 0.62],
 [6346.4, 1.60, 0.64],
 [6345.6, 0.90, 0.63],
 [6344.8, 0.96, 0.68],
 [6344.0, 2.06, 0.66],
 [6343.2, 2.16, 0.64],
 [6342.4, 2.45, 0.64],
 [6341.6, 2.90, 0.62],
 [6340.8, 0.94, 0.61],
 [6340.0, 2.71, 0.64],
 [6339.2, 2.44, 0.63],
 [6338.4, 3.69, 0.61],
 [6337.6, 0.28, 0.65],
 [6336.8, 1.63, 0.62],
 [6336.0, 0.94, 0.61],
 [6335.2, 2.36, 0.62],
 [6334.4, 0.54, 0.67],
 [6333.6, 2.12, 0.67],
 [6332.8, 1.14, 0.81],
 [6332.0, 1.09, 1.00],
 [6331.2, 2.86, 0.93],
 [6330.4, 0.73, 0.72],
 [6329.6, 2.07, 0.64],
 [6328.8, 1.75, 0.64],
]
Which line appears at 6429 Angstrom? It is [O III] 5007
